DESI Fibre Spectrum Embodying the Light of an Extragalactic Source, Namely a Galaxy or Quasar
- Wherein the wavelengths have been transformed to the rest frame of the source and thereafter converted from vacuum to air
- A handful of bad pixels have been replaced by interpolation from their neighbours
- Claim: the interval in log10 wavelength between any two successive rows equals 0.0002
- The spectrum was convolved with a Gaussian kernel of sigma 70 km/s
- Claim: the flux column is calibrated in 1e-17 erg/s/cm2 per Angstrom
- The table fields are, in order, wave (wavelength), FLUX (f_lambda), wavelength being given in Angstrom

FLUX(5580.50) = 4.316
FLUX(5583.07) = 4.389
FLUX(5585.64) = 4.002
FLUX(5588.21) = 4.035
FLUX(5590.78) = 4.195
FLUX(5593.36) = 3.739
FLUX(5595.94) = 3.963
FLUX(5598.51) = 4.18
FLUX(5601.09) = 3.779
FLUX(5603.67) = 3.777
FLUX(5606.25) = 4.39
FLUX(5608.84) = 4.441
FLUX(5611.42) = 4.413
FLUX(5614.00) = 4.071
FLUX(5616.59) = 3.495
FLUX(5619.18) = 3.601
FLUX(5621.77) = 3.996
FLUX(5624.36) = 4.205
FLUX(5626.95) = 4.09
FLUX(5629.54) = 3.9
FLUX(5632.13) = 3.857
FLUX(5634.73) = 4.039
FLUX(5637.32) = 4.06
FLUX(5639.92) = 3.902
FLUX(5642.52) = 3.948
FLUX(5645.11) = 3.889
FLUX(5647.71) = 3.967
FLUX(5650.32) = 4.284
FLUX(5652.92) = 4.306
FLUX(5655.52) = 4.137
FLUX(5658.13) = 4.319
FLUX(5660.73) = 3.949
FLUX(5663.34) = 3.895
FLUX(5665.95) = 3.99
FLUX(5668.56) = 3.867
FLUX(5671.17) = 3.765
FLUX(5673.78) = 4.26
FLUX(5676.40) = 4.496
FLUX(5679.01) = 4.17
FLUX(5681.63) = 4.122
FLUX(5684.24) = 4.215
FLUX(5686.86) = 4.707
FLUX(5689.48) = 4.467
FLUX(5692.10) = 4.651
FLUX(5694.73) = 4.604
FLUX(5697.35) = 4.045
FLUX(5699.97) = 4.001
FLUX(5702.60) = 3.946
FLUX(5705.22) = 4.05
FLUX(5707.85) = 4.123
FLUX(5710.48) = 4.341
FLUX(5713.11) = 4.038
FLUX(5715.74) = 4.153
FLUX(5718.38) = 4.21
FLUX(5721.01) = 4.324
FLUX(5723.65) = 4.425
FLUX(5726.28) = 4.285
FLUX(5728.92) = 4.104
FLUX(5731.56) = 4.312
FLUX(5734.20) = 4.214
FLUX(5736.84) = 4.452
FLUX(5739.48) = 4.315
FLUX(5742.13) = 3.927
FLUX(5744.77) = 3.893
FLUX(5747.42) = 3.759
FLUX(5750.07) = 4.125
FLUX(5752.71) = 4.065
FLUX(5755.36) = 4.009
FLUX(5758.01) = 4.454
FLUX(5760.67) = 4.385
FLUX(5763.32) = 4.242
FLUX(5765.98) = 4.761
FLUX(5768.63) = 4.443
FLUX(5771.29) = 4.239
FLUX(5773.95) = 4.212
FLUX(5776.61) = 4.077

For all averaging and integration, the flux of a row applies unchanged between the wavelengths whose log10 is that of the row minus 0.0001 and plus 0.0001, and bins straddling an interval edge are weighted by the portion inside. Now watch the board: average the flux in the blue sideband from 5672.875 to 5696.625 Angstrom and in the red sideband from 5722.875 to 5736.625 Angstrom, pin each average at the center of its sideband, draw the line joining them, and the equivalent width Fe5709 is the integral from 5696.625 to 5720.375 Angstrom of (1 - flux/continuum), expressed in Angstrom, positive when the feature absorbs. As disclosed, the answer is 1.2 Angstrom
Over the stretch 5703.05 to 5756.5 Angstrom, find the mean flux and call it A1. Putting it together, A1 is 4.15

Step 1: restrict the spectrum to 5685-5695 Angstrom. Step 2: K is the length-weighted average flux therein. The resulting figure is 4.58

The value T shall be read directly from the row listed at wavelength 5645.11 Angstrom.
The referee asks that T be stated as 3.889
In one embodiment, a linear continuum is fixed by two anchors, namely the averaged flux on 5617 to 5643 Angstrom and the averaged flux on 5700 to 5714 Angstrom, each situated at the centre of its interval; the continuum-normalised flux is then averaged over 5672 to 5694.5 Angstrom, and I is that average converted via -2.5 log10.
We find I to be -0.086 mag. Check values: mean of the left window 3.94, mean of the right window 4.09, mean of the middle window 4.38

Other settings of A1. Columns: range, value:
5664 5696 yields 4.27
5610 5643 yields 3.97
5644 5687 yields 4.12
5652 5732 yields 4.2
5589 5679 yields 4.04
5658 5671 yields 3.96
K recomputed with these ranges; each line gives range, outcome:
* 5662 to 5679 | 4.05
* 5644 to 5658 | 4.13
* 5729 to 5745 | 4.2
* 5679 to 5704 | 4.3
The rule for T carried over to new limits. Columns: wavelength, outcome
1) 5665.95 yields 3.99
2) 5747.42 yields 3.759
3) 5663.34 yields 3.895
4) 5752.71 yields 4.065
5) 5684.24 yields 4.215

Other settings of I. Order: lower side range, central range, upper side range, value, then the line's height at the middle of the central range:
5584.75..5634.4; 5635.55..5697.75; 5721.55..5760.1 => -0.023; 4.08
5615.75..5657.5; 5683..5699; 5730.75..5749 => -0.097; 4.06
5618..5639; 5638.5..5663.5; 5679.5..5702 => 0.009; 4.1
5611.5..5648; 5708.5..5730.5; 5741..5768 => -0.032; 4.11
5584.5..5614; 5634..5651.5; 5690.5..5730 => 0.034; 4.14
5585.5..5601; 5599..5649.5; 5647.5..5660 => 0.030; 4.11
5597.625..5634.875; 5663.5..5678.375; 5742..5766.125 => 0.000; 4.06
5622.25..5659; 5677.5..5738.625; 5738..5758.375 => -0.053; 4.06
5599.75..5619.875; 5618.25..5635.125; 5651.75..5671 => 0.017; 4.02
